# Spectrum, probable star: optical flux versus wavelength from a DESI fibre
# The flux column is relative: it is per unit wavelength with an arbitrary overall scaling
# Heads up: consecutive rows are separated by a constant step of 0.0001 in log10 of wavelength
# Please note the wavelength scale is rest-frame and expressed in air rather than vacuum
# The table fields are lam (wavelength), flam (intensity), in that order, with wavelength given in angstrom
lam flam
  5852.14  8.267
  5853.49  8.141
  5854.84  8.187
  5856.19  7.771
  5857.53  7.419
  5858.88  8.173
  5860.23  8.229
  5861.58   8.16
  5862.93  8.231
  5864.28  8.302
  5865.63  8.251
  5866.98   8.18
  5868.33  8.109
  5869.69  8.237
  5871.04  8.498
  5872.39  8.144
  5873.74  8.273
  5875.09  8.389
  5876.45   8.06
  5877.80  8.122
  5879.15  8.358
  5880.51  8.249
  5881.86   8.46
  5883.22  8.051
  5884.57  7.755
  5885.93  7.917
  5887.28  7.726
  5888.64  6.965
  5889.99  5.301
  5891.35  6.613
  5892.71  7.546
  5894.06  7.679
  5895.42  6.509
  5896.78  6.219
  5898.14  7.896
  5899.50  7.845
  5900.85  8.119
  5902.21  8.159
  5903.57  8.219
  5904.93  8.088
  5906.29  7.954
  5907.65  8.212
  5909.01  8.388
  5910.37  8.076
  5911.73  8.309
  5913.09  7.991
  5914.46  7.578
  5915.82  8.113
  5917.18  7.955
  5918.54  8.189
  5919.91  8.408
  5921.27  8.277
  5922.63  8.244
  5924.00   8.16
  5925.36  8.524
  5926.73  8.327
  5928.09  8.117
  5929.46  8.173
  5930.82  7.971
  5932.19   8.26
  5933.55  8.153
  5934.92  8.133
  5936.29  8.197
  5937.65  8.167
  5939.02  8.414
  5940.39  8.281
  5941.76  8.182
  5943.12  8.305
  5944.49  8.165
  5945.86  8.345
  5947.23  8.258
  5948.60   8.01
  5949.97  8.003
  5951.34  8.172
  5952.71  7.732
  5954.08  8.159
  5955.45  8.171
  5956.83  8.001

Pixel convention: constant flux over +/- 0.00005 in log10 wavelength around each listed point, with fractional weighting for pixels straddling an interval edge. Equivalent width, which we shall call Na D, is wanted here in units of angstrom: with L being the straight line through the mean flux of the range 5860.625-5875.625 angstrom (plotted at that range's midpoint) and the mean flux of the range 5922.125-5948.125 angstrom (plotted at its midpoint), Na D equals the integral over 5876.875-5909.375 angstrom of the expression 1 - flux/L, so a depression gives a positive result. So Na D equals 2.2 angstrom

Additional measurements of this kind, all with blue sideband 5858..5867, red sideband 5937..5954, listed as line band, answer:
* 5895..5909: 0.7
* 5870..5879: -0.1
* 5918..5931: -0.1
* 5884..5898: 1.9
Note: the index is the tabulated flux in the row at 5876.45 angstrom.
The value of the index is 8.06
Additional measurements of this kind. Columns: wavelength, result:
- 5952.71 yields 7.732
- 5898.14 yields 7.896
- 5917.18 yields 7.955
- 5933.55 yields 8.153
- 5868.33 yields 8.109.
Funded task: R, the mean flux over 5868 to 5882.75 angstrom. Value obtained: 8.26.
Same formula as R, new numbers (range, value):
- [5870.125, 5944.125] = 7.97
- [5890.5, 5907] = 7.55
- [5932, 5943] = 8.23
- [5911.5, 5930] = 8.16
